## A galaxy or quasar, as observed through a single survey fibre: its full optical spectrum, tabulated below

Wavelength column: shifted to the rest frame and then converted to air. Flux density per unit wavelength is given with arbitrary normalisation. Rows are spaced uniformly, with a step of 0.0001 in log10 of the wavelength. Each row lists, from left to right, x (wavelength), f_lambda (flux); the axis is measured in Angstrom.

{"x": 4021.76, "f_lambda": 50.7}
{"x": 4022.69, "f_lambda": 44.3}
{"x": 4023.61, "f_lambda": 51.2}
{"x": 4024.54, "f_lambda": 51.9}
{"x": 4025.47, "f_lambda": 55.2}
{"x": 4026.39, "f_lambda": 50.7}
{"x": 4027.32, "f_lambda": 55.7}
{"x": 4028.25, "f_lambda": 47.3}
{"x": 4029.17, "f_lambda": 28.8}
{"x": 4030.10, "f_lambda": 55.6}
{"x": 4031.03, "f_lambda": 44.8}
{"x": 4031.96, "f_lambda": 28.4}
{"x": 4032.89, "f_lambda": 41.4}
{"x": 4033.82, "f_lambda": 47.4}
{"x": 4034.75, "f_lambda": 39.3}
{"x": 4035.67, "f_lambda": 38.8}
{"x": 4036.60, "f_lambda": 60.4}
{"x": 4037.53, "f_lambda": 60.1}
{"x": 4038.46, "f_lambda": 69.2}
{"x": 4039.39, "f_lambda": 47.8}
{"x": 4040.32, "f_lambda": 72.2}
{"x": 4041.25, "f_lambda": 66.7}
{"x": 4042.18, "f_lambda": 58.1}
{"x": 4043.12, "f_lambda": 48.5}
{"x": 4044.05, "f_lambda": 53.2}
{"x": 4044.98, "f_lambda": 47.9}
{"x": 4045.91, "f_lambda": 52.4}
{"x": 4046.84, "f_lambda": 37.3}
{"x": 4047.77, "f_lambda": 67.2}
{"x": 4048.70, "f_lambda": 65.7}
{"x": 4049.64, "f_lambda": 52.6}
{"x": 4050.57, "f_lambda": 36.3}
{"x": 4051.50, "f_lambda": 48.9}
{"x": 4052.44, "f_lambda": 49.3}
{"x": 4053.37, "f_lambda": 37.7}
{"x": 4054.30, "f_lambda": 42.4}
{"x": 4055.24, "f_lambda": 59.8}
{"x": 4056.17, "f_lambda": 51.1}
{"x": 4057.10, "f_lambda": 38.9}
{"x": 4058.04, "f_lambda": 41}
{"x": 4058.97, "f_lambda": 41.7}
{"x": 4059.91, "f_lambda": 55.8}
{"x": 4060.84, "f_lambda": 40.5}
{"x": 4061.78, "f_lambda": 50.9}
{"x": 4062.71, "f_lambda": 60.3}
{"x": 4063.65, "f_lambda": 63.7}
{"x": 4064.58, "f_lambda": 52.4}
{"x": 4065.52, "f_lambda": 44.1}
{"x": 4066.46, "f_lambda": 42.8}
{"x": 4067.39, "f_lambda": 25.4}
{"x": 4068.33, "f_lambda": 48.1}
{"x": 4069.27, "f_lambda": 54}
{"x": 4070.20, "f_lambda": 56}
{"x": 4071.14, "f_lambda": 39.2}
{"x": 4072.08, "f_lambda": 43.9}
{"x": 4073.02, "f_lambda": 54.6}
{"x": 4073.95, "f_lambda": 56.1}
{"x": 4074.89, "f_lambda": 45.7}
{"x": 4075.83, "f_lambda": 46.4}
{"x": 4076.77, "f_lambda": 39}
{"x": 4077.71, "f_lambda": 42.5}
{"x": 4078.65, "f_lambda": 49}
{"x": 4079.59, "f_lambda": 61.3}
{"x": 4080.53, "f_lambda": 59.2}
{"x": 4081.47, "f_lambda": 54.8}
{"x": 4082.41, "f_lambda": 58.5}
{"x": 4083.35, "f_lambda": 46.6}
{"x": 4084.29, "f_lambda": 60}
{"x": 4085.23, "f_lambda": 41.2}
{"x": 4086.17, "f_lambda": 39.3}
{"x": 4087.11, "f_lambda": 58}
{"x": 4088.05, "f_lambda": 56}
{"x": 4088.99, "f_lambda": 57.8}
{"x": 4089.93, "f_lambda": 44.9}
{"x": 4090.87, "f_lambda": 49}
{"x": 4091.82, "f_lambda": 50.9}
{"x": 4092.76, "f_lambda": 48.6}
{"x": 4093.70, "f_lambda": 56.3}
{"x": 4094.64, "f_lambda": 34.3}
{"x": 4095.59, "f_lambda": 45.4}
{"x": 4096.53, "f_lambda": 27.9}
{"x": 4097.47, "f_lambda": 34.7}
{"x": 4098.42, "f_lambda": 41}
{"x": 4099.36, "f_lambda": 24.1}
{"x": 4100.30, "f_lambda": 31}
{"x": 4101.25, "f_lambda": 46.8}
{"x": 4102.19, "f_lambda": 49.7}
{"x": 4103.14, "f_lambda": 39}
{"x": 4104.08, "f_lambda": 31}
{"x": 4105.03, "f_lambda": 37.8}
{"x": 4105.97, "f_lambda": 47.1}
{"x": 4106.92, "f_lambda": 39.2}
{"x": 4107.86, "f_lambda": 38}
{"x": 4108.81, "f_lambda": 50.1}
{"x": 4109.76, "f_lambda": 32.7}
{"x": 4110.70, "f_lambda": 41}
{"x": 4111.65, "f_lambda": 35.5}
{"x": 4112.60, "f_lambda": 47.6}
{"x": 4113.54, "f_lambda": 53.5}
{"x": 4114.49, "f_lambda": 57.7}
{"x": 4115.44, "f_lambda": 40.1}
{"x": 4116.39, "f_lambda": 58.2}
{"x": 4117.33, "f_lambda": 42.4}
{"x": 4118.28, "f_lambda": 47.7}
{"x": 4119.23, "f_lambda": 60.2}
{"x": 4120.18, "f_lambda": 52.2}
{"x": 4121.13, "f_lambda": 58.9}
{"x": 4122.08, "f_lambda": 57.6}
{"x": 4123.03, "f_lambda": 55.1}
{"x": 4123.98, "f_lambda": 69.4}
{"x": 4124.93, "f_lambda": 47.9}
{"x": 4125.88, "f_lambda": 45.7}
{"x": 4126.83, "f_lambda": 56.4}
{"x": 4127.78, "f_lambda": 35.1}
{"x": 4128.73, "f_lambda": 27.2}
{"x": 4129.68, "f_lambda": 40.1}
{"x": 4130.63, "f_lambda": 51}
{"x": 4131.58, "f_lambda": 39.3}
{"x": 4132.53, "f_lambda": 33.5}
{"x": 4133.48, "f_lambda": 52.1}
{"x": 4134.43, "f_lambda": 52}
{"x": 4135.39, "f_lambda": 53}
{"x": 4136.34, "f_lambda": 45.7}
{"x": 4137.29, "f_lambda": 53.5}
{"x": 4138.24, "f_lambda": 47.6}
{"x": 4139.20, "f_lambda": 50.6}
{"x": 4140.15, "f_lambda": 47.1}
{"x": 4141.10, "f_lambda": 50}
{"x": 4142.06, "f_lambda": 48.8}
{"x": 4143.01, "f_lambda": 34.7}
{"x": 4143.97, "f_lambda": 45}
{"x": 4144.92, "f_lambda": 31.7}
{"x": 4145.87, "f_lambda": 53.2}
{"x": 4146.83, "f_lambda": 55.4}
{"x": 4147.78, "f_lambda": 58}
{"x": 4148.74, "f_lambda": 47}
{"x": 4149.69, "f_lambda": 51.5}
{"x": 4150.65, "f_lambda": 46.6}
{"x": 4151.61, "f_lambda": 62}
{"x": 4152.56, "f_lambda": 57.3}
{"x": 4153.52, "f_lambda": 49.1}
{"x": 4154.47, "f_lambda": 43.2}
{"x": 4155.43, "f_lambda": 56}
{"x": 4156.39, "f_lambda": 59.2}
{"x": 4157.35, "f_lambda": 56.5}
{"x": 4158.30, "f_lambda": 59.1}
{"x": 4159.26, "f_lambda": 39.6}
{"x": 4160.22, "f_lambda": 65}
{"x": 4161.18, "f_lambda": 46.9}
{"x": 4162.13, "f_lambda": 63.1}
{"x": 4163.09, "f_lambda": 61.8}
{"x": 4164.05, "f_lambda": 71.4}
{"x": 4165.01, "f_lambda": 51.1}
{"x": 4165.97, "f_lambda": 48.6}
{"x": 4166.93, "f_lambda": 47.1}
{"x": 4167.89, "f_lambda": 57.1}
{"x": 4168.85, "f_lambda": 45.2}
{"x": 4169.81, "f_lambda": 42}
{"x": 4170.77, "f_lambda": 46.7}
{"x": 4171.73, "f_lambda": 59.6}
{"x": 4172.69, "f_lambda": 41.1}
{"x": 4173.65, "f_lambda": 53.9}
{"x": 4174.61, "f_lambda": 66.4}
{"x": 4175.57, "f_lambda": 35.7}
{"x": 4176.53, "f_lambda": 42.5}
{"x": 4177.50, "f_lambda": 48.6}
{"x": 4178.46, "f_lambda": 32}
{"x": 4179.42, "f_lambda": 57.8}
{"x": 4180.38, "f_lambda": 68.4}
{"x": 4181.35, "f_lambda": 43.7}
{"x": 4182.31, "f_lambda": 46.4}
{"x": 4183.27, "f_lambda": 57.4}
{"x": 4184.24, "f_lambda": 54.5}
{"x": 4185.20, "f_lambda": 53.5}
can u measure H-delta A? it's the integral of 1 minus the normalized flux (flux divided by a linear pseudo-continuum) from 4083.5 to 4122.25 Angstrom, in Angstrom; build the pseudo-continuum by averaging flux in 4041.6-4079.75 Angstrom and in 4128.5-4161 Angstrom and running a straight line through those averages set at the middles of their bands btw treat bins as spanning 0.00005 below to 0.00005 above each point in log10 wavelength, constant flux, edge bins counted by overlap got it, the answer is 2.78 Angstrom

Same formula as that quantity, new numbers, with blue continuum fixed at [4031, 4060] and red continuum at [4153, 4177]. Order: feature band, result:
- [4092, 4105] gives 2.96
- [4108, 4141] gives 2.23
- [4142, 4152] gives 0.69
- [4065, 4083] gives 0.77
